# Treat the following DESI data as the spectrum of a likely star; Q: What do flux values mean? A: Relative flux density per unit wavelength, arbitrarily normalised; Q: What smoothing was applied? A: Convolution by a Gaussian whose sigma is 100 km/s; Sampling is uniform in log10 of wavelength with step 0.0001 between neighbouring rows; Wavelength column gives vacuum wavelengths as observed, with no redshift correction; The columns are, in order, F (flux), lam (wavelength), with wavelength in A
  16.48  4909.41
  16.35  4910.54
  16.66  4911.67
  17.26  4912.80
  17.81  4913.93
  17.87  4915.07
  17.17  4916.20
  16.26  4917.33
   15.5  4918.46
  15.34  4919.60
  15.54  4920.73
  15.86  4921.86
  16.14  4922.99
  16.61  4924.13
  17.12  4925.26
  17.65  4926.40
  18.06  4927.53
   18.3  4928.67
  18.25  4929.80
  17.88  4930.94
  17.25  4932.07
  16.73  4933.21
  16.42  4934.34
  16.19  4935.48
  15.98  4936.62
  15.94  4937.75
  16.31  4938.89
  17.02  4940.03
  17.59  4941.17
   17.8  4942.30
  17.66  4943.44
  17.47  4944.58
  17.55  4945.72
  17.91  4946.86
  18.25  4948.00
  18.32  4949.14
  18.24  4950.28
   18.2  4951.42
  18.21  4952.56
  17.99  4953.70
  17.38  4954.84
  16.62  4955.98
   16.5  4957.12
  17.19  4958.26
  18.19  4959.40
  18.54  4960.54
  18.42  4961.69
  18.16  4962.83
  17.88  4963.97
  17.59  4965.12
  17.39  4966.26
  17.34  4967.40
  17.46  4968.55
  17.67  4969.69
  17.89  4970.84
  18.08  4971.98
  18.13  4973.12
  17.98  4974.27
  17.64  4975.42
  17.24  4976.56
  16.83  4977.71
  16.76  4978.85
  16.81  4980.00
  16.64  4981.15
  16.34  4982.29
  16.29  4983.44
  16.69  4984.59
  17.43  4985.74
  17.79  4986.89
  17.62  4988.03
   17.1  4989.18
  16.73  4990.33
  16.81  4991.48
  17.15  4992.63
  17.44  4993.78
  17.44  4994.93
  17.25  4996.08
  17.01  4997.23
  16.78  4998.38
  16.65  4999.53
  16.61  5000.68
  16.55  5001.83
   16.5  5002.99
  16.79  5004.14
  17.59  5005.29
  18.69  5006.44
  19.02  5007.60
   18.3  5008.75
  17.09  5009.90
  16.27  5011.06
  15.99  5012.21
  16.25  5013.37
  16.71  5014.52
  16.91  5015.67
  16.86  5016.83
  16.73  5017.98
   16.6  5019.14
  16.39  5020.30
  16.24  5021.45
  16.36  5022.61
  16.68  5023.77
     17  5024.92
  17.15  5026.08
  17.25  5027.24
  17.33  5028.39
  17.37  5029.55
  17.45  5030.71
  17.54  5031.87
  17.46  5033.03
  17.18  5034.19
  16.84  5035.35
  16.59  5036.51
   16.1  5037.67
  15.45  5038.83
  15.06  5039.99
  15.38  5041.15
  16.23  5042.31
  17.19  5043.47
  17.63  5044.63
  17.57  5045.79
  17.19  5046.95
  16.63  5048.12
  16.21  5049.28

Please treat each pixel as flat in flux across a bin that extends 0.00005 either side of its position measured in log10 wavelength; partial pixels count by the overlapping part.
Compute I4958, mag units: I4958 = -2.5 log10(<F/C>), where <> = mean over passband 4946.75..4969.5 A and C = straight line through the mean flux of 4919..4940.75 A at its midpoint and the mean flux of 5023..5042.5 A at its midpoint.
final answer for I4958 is -0.07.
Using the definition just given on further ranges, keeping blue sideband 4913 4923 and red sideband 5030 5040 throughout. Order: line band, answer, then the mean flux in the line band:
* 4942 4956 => -0.085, 17.9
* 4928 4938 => -0.037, 17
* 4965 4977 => -0.071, 17.7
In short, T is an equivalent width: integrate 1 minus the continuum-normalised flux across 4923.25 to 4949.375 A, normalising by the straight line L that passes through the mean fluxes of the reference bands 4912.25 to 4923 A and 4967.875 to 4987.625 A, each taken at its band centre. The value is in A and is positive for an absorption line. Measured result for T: -0.9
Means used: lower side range 16.5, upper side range 17.3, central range 17.3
